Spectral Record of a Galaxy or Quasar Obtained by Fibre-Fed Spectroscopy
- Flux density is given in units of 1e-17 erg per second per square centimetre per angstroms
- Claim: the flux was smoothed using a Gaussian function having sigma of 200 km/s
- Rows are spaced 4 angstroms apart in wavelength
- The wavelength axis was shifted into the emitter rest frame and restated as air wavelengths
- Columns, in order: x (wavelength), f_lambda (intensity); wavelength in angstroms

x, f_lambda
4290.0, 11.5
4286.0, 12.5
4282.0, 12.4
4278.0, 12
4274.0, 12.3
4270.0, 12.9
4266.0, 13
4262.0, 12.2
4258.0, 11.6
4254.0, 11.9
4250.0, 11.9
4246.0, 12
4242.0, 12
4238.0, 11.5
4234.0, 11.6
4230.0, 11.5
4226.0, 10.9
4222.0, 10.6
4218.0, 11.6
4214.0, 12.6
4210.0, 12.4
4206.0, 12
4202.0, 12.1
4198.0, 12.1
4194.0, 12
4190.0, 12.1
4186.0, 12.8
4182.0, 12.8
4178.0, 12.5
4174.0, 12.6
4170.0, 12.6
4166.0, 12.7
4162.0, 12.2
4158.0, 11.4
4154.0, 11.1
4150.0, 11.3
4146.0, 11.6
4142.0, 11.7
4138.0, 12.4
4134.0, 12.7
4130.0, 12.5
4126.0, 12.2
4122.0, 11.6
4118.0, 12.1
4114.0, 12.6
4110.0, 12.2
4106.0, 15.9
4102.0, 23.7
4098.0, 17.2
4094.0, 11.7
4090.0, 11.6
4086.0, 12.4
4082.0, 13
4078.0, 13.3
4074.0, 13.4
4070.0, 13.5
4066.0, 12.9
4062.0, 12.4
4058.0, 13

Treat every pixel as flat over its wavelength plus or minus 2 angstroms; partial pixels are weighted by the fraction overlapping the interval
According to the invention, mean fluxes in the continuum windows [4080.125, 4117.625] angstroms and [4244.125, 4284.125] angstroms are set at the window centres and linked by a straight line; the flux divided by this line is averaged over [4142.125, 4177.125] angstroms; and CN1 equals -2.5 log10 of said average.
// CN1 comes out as 0.14 mag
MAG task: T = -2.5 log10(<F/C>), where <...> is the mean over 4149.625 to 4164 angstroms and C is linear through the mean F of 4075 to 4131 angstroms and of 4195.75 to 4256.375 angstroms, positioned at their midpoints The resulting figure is 0.12 mag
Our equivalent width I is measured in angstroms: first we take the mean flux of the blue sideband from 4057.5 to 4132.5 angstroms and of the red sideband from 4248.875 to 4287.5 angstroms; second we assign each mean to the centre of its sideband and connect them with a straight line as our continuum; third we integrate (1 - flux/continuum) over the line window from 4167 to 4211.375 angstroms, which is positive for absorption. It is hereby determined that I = 1.7 angstroms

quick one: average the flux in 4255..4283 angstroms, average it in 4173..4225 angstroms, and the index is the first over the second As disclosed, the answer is 1.02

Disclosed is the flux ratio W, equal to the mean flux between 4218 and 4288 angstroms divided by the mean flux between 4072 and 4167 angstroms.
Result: 0.9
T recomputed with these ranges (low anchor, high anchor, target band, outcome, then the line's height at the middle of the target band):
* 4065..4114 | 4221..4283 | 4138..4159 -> 0.16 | 13.4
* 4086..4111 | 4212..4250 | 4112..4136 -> 0.18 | 14.6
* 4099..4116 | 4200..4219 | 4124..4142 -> 0.22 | 15.2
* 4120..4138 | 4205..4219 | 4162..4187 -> -0.03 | 12.2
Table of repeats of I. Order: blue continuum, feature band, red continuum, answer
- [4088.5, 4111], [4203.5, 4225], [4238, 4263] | 1.7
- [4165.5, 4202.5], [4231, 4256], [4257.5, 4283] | 1.2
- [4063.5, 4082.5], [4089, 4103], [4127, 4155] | -3.4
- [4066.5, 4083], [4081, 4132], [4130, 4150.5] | -4.3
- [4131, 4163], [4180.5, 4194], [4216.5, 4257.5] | -0.9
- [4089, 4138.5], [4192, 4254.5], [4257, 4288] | 5.0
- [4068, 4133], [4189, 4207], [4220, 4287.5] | 0.7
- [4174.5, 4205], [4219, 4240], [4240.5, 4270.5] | 1.7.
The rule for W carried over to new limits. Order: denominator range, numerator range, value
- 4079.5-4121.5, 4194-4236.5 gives 0.83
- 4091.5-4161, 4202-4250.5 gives 0.89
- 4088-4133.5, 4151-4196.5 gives 0.88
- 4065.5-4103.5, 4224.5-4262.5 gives 0.82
